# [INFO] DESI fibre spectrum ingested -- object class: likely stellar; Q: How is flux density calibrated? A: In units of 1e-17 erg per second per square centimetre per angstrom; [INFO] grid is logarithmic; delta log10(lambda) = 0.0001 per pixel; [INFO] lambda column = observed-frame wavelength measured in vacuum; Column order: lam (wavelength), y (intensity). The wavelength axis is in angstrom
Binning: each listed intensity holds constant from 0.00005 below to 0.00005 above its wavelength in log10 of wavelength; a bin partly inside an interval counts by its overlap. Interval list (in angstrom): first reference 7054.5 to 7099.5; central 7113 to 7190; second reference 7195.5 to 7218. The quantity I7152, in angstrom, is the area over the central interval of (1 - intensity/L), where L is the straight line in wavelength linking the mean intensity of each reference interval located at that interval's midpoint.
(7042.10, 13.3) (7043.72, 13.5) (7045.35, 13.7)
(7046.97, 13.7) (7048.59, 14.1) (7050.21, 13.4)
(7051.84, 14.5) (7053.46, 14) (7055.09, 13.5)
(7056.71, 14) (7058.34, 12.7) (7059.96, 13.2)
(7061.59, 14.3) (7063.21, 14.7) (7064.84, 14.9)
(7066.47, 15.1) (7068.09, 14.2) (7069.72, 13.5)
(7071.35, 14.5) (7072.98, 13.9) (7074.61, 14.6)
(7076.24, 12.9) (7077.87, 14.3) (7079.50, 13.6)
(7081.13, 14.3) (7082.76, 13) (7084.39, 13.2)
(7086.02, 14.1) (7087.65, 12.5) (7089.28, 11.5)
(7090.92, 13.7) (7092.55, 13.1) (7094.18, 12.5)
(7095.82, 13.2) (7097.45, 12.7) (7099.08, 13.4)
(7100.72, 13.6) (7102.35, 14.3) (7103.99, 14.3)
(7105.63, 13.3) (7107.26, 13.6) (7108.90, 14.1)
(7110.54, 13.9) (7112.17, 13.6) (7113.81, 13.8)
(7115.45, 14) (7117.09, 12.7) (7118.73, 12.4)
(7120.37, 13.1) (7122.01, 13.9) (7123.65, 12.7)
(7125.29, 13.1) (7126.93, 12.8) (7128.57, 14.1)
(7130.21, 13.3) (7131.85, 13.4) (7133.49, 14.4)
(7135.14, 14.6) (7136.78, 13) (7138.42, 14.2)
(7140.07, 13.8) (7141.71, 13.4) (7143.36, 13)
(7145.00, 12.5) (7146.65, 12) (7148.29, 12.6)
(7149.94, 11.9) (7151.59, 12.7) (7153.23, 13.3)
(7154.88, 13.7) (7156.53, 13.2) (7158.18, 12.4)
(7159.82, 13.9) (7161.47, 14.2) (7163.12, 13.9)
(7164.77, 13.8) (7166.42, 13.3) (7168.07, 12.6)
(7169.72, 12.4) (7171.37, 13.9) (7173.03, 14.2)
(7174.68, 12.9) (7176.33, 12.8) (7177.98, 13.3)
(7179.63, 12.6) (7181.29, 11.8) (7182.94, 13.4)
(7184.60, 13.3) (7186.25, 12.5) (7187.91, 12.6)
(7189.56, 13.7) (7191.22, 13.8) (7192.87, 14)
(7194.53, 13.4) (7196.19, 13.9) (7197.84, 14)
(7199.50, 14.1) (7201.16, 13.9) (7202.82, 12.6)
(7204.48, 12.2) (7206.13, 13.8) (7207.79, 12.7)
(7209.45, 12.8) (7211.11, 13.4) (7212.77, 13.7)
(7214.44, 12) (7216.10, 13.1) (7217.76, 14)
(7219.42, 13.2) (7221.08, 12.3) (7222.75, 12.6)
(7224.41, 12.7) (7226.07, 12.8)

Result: 1.2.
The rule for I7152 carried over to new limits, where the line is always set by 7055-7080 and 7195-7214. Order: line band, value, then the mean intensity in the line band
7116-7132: 0.7 angstrom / 13.2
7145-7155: 0.7 angstrom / 12.6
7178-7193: 0.4 angstrom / 13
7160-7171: 0.1 angstrom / 13.4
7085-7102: 1.0 angstrom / 13.1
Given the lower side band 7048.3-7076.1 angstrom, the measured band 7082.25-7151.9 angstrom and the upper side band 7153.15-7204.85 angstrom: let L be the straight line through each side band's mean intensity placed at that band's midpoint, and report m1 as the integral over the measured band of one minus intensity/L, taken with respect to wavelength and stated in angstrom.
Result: 2.1 angstrom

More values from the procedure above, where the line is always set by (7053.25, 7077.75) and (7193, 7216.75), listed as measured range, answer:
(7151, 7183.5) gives 0.62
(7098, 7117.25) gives 0.07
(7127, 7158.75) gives 0.86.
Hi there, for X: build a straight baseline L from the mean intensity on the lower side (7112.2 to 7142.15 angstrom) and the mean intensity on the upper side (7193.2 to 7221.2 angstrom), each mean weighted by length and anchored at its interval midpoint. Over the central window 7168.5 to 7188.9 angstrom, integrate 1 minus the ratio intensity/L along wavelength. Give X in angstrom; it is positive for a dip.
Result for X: 0.6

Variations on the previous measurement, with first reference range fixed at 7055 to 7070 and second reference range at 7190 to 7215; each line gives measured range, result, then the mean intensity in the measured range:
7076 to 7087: 0.2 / 13.7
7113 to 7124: 0.4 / 13.2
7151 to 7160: 0.3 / 13.2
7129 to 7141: -0.1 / 13.8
